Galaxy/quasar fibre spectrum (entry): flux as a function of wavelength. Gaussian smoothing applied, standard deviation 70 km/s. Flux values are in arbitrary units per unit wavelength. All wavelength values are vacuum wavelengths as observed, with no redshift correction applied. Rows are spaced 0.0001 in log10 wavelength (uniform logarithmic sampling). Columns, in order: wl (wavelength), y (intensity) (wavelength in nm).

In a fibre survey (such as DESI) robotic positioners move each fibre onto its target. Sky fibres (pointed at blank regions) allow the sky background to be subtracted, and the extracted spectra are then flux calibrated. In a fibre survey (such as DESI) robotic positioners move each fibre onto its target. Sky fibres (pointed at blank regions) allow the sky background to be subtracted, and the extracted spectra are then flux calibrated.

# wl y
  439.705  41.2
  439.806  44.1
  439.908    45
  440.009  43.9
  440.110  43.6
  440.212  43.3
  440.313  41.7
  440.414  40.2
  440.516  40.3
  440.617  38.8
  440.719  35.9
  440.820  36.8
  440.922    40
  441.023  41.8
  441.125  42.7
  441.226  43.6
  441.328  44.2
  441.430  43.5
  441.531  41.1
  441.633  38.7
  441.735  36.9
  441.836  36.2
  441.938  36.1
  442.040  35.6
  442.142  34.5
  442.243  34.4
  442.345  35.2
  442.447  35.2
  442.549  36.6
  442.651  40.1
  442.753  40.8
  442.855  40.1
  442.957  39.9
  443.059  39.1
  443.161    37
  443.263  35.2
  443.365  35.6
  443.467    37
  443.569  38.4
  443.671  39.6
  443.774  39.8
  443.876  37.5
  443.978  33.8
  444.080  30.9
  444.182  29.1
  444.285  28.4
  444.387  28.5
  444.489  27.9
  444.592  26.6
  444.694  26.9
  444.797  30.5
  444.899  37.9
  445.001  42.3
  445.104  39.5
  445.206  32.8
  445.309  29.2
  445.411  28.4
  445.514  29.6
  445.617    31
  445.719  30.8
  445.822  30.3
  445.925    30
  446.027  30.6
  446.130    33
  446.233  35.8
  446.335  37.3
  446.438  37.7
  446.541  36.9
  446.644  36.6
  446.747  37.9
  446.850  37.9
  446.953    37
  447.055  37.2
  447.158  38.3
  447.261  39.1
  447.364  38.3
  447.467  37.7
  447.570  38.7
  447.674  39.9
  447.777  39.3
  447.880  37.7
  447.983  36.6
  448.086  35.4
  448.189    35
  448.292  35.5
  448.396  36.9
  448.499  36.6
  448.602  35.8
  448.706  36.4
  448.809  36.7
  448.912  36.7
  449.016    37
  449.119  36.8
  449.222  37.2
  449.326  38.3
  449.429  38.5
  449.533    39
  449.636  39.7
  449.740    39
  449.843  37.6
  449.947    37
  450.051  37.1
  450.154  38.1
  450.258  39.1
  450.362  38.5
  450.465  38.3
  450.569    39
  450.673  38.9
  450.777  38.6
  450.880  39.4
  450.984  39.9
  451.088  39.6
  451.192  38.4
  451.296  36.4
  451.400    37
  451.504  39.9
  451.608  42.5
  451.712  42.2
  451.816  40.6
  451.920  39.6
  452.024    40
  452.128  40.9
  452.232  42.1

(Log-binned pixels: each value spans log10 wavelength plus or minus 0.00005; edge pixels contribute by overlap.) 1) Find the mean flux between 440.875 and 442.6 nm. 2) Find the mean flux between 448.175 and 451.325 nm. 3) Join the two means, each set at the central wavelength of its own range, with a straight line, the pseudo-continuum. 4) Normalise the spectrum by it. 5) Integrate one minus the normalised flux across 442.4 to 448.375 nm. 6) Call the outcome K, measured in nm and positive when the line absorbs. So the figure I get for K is 0.46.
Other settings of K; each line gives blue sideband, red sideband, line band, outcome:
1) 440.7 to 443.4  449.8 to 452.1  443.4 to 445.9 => 0.38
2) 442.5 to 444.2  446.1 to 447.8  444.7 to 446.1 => 0.19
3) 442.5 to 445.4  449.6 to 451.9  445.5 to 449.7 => 0.09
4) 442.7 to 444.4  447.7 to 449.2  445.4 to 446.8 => 0.11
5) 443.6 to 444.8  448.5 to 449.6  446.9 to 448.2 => -0.08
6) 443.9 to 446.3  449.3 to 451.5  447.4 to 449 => -0.06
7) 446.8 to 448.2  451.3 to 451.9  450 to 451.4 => 0.04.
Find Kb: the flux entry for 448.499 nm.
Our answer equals 36.6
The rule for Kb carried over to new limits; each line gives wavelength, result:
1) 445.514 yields 29.6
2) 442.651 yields 40.1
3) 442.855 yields 40.1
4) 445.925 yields 30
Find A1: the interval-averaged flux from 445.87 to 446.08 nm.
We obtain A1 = 30.3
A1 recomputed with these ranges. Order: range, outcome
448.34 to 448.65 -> 36.4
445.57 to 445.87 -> 30.7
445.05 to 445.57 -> 31.9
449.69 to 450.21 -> 37.8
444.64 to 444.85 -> 28.8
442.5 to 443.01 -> 39.5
